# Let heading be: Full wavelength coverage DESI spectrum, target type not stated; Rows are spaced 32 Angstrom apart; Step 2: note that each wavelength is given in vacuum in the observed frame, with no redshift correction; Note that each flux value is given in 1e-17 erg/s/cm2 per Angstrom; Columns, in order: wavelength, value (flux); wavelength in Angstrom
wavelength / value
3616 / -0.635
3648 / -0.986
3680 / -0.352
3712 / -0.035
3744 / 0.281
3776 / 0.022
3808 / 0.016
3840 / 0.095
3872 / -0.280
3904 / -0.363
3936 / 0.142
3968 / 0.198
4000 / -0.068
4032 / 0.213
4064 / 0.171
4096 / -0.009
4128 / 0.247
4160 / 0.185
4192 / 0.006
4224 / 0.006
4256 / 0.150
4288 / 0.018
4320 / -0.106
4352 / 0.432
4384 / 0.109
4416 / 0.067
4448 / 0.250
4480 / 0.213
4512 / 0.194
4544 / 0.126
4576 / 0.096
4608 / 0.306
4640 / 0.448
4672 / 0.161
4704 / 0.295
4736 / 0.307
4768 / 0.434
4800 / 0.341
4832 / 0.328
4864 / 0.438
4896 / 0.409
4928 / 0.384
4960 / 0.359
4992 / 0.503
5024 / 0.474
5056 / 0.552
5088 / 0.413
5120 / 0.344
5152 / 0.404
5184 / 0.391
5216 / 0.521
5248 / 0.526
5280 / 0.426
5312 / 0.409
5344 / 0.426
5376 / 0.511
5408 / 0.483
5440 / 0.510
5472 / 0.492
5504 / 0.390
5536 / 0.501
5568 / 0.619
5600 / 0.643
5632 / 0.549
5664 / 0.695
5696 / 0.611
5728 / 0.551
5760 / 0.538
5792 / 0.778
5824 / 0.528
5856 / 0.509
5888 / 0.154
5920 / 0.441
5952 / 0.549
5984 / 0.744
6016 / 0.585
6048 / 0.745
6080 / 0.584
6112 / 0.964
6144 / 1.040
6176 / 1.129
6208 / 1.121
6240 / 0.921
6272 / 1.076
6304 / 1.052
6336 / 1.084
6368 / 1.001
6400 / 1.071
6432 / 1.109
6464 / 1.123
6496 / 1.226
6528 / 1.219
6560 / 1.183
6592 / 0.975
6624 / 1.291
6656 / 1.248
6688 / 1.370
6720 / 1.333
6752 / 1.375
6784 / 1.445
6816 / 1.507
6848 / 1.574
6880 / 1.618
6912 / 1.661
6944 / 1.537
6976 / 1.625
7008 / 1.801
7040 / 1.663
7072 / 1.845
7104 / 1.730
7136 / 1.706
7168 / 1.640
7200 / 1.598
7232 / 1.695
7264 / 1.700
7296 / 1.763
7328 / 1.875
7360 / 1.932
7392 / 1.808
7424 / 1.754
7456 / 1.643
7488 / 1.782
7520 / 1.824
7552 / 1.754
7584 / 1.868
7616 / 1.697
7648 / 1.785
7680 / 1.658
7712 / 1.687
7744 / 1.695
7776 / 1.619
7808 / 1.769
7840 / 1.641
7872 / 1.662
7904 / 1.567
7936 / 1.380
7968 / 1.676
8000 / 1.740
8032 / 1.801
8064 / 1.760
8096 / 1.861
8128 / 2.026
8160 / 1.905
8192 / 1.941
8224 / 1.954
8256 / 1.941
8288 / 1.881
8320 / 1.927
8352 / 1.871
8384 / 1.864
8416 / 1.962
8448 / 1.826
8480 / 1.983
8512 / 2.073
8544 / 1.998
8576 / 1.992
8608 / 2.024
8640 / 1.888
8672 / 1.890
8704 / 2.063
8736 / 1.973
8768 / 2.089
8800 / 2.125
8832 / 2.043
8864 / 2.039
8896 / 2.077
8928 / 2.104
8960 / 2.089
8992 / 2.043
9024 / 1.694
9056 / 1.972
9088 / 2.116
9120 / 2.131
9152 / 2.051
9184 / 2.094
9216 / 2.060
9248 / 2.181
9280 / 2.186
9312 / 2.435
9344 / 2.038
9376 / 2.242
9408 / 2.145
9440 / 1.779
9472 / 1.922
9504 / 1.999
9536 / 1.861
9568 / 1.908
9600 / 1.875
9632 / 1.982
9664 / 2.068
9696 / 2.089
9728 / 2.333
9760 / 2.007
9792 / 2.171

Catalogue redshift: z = 0.532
